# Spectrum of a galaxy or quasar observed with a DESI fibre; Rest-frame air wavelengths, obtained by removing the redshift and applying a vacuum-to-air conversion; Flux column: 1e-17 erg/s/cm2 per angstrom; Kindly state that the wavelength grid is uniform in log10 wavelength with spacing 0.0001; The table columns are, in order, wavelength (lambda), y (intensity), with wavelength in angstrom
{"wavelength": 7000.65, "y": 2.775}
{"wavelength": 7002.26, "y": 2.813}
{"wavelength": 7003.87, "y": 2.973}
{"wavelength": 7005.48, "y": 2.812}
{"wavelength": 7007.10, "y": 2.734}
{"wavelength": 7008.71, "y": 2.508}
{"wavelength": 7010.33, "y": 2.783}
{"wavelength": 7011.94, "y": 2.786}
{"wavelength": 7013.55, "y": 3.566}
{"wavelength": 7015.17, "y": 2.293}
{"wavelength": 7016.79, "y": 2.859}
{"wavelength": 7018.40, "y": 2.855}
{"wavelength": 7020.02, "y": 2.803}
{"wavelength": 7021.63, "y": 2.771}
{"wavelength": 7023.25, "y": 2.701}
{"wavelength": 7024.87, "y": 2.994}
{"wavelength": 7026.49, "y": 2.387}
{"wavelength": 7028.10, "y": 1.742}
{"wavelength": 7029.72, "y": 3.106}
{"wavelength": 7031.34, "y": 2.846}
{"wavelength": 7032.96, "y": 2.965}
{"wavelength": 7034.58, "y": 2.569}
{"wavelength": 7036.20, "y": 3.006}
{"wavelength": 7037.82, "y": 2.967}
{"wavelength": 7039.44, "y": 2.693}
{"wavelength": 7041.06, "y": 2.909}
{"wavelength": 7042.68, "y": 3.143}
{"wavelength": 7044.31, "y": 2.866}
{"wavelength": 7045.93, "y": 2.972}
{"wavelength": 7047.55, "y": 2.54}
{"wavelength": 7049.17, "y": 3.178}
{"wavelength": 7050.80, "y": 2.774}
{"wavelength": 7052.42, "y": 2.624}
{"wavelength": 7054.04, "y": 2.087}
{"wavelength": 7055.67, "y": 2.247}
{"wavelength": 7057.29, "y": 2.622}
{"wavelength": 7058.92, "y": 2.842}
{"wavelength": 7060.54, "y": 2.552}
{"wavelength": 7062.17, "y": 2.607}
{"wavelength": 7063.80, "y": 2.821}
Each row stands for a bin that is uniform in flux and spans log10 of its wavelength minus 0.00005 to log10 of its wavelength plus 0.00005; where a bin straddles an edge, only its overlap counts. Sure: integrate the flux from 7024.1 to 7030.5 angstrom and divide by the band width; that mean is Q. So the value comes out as 2.55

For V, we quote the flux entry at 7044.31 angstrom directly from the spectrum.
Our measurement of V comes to 2.866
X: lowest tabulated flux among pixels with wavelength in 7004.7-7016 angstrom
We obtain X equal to 2.293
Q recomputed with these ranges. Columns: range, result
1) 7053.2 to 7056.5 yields 2.18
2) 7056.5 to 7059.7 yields 2.73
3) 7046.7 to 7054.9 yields 2.64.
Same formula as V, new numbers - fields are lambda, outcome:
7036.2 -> 3.006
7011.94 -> 2.786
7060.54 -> 2.552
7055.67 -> 2.247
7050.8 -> 2.774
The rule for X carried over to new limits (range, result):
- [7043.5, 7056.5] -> 2.087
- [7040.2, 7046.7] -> 2.866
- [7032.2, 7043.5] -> 2.569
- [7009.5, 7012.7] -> 2.783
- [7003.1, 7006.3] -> 2.812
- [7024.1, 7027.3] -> 2.387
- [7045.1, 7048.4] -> 2.54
